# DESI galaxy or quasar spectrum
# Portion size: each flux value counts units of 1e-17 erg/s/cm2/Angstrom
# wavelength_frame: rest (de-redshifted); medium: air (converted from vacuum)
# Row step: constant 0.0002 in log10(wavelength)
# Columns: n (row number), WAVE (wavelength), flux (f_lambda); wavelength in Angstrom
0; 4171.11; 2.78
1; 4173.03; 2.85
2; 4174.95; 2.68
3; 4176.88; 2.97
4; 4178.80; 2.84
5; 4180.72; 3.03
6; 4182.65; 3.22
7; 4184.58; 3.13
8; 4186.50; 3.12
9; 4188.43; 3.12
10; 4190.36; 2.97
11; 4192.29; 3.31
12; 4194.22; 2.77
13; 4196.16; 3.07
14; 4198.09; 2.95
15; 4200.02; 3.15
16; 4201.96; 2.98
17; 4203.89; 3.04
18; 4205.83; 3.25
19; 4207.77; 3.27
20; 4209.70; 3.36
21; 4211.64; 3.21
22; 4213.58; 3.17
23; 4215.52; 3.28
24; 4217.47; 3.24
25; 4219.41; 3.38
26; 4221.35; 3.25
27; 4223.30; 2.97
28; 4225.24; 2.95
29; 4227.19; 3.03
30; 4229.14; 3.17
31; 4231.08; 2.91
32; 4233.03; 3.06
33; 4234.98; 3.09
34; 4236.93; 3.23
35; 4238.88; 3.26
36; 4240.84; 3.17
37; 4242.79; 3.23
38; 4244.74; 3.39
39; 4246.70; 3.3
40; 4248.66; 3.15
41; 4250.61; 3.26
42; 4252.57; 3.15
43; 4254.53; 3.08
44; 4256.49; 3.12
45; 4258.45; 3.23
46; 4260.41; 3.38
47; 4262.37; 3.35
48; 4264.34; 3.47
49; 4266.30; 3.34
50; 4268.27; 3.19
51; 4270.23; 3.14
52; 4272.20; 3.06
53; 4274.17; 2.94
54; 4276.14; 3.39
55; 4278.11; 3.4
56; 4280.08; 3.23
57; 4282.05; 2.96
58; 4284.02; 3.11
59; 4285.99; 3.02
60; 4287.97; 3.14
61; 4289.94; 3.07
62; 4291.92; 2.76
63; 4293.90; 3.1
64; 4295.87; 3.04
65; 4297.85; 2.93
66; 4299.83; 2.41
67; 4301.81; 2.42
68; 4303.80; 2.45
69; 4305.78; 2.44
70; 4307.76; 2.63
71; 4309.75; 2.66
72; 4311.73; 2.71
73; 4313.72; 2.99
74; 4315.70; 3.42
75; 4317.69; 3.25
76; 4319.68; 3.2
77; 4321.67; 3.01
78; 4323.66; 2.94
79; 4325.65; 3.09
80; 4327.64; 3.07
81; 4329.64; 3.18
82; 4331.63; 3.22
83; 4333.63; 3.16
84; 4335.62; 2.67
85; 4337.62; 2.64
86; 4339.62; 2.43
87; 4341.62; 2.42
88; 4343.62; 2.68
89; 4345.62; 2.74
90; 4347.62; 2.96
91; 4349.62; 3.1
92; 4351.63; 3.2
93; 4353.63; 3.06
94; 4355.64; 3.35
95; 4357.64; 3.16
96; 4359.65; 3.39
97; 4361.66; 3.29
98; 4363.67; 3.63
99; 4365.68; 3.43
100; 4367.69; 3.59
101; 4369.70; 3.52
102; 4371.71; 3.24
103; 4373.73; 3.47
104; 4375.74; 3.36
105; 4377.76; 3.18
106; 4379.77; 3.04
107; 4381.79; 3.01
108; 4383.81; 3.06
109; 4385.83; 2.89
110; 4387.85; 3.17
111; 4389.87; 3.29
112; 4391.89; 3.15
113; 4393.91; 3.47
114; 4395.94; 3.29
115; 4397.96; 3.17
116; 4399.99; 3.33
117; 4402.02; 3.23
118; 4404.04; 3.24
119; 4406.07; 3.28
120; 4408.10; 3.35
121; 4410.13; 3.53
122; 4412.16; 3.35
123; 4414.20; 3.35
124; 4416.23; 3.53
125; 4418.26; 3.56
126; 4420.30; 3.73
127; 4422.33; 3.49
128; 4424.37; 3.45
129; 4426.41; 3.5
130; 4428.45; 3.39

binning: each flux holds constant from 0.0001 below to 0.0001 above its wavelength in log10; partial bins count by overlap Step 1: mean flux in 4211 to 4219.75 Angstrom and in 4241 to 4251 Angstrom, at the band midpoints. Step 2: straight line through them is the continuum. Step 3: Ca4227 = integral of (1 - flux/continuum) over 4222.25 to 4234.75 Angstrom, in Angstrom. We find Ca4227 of 0.89 Angstrom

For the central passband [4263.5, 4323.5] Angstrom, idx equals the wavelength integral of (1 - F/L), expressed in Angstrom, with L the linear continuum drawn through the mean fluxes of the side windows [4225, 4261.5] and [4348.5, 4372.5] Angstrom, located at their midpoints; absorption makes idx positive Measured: 4.53 Angstrom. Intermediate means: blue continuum 3.17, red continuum 3.33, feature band 2.99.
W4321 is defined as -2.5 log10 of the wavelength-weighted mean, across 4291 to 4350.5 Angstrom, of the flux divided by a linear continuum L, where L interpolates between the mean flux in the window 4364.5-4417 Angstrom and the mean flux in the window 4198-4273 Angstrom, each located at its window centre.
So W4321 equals 0.14 mag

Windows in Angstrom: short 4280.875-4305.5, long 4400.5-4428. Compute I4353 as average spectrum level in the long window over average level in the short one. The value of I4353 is 1.2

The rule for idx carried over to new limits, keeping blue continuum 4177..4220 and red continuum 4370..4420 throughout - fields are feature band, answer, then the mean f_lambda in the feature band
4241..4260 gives -0.29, 3.22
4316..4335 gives 0.59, 3.13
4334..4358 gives 2.78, 2.87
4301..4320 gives 2.41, 2.81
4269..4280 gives -0.01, 3.19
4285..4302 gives 1.61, 2.9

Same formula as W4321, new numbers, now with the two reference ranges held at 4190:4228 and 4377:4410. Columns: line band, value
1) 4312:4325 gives 0.02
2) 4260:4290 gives -0.01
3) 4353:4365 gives -0.04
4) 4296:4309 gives 0.22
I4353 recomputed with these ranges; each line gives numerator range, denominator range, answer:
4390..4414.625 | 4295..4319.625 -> 1.18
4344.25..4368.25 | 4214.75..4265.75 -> 1.01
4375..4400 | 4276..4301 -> 1.05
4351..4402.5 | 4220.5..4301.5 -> 1.05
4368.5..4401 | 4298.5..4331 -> 1.12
